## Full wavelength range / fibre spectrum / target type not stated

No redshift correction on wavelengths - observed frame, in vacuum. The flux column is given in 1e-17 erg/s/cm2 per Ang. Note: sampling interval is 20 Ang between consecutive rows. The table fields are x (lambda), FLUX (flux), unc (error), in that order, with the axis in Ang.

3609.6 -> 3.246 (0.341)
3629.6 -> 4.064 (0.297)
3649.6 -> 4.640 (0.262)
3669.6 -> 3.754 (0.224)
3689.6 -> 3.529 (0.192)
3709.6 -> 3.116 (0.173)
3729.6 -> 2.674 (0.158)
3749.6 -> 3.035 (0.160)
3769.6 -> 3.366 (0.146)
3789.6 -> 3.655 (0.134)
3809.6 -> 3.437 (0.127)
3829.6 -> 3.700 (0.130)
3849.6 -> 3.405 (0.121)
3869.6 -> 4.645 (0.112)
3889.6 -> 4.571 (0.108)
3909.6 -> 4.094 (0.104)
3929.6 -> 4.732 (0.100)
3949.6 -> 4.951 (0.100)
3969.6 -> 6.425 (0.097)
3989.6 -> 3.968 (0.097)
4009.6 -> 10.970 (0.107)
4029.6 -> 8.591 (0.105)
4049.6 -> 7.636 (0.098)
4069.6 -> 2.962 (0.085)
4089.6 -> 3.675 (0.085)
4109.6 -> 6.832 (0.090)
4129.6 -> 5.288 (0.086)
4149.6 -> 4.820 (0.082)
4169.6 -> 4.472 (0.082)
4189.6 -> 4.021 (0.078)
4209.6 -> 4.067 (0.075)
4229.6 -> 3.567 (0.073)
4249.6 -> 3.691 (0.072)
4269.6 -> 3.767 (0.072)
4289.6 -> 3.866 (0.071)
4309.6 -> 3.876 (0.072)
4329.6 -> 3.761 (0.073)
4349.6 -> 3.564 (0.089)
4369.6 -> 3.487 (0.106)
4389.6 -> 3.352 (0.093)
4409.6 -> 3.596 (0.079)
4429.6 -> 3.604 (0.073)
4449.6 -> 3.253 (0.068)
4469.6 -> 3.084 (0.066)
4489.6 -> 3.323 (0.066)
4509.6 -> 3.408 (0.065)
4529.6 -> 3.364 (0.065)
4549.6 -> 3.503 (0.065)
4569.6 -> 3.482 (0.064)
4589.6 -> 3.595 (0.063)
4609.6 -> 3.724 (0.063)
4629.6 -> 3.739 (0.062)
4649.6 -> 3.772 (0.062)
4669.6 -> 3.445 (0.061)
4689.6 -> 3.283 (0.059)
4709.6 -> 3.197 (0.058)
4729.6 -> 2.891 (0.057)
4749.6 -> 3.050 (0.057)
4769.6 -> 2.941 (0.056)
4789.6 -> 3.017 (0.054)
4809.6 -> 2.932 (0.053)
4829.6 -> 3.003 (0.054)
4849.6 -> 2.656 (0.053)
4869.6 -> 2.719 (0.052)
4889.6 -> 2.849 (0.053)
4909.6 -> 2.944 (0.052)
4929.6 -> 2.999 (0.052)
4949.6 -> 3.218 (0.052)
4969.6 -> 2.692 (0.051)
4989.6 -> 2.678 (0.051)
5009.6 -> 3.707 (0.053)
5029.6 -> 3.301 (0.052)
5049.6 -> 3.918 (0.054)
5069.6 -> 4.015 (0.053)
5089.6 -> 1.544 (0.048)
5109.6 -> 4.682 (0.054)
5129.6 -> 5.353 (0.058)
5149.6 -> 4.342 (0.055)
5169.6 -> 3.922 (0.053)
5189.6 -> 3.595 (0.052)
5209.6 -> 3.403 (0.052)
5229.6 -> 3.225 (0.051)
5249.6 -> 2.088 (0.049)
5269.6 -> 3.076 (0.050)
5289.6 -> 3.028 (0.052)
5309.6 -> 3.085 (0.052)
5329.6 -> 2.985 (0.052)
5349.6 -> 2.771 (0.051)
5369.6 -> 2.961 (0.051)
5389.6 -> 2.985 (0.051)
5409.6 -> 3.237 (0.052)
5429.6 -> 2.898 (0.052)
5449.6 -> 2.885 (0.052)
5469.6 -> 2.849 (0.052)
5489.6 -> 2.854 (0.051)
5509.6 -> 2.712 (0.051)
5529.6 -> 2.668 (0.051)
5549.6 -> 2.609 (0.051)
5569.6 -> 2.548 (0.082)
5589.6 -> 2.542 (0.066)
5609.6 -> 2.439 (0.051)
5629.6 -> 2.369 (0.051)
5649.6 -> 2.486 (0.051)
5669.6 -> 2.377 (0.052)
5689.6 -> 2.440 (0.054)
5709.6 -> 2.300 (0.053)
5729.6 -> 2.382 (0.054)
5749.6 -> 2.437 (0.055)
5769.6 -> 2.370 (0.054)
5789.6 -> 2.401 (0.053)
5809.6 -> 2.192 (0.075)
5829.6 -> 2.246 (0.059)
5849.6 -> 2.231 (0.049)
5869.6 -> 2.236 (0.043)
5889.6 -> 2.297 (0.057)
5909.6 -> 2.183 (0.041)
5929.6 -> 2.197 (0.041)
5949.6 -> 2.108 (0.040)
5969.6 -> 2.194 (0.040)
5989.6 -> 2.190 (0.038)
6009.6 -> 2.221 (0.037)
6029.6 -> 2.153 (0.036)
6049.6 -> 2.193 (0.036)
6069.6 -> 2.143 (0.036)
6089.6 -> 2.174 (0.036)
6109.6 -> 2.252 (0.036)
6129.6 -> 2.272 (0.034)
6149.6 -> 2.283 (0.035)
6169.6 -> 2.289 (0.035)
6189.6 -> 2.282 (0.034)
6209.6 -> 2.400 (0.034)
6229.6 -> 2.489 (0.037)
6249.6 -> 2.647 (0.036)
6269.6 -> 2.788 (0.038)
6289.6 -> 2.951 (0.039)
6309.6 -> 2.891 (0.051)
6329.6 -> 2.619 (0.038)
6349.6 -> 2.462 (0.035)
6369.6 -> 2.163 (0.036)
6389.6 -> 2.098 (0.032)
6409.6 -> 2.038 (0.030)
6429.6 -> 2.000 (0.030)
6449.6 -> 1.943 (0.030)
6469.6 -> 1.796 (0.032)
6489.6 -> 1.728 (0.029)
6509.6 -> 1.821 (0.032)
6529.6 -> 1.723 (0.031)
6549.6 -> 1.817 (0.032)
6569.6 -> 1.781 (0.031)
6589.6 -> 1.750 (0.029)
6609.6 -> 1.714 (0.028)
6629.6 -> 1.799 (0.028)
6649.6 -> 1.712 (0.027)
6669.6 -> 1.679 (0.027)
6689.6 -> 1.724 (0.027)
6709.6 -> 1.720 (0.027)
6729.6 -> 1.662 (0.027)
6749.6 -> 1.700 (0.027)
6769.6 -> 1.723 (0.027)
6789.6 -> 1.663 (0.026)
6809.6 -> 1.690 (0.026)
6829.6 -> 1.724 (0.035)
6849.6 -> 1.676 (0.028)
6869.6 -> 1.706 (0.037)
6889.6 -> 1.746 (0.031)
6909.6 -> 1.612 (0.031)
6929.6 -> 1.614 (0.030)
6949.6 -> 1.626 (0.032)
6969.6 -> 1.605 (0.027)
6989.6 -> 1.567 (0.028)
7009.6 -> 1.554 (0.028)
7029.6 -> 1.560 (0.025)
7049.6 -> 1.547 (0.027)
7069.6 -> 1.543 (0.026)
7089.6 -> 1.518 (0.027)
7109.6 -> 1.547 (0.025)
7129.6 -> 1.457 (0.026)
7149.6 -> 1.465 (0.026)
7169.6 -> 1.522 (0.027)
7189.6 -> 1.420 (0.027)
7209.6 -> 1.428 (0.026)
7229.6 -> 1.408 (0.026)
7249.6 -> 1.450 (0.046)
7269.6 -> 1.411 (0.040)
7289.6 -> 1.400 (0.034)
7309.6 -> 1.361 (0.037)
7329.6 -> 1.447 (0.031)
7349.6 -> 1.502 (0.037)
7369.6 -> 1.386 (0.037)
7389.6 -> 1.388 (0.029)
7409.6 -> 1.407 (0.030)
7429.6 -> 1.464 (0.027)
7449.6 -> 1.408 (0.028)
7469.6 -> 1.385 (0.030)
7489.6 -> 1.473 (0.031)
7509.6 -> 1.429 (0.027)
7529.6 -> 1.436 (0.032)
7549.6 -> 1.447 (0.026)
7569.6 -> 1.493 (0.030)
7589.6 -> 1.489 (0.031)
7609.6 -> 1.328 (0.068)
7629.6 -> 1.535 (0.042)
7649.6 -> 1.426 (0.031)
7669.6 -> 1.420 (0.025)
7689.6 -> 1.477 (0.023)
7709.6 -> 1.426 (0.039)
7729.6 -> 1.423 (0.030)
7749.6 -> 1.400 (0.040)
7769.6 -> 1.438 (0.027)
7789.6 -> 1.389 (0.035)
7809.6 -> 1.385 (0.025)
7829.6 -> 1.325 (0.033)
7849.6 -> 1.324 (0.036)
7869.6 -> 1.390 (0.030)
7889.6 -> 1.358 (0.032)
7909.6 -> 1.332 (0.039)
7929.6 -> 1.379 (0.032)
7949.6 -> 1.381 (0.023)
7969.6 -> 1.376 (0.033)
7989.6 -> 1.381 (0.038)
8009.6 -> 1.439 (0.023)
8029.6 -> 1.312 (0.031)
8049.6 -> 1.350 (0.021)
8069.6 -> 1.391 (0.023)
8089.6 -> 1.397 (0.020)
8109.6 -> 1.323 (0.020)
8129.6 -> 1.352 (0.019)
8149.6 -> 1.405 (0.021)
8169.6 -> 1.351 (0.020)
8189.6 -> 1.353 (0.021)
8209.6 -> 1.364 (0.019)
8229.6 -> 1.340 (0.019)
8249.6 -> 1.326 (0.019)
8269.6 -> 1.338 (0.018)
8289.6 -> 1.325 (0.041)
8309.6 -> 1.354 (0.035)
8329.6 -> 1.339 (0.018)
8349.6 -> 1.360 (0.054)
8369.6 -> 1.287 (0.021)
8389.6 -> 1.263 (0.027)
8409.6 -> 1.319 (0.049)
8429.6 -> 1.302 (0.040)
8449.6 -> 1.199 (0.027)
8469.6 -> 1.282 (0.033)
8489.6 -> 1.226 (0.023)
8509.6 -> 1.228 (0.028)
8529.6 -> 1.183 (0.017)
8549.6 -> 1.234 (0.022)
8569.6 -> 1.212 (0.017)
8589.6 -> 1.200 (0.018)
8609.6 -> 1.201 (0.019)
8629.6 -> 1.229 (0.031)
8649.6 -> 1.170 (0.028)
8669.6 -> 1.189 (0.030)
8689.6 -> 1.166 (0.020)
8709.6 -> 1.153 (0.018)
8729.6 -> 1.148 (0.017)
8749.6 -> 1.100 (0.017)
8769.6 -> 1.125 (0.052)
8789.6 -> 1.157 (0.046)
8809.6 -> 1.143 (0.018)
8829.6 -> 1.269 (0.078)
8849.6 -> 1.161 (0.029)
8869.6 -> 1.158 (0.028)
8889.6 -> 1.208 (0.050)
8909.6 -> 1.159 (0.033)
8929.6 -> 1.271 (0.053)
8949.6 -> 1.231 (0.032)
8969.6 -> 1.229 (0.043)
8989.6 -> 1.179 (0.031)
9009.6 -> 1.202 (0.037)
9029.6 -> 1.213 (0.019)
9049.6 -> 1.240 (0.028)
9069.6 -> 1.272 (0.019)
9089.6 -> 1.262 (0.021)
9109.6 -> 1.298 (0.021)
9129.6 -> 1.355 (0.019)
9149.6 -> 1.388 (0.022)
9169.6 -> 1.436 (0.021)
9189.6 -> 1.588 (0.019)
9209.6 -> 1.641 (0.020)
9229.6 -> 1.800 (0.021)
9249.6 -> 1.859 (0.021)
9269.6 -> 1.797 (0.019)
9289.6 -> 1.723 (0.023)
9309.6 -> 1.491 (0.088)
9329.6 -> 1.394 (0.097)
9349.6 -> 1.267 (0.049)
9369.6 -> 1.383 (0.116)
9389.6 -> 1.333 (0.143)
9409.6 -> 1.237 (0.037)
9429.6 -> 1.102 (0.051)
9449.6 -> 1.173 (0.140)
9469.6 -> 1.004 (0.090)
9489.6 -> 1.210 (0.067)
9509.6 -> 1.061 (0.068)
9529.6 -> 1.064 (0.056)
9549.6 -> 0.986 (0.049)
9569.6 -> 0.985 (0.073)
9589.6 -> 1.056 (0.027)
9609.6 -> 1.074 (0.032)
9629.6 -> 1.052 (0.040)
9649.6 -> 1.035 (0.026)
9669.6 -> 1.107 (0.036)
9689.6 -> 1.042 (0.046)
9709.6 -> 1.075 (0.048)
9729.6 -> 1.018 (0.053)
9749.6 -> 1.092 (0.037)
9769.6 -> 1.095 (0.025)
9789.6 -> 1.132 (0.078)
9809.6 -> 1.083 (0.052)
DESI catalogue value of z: 2.30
